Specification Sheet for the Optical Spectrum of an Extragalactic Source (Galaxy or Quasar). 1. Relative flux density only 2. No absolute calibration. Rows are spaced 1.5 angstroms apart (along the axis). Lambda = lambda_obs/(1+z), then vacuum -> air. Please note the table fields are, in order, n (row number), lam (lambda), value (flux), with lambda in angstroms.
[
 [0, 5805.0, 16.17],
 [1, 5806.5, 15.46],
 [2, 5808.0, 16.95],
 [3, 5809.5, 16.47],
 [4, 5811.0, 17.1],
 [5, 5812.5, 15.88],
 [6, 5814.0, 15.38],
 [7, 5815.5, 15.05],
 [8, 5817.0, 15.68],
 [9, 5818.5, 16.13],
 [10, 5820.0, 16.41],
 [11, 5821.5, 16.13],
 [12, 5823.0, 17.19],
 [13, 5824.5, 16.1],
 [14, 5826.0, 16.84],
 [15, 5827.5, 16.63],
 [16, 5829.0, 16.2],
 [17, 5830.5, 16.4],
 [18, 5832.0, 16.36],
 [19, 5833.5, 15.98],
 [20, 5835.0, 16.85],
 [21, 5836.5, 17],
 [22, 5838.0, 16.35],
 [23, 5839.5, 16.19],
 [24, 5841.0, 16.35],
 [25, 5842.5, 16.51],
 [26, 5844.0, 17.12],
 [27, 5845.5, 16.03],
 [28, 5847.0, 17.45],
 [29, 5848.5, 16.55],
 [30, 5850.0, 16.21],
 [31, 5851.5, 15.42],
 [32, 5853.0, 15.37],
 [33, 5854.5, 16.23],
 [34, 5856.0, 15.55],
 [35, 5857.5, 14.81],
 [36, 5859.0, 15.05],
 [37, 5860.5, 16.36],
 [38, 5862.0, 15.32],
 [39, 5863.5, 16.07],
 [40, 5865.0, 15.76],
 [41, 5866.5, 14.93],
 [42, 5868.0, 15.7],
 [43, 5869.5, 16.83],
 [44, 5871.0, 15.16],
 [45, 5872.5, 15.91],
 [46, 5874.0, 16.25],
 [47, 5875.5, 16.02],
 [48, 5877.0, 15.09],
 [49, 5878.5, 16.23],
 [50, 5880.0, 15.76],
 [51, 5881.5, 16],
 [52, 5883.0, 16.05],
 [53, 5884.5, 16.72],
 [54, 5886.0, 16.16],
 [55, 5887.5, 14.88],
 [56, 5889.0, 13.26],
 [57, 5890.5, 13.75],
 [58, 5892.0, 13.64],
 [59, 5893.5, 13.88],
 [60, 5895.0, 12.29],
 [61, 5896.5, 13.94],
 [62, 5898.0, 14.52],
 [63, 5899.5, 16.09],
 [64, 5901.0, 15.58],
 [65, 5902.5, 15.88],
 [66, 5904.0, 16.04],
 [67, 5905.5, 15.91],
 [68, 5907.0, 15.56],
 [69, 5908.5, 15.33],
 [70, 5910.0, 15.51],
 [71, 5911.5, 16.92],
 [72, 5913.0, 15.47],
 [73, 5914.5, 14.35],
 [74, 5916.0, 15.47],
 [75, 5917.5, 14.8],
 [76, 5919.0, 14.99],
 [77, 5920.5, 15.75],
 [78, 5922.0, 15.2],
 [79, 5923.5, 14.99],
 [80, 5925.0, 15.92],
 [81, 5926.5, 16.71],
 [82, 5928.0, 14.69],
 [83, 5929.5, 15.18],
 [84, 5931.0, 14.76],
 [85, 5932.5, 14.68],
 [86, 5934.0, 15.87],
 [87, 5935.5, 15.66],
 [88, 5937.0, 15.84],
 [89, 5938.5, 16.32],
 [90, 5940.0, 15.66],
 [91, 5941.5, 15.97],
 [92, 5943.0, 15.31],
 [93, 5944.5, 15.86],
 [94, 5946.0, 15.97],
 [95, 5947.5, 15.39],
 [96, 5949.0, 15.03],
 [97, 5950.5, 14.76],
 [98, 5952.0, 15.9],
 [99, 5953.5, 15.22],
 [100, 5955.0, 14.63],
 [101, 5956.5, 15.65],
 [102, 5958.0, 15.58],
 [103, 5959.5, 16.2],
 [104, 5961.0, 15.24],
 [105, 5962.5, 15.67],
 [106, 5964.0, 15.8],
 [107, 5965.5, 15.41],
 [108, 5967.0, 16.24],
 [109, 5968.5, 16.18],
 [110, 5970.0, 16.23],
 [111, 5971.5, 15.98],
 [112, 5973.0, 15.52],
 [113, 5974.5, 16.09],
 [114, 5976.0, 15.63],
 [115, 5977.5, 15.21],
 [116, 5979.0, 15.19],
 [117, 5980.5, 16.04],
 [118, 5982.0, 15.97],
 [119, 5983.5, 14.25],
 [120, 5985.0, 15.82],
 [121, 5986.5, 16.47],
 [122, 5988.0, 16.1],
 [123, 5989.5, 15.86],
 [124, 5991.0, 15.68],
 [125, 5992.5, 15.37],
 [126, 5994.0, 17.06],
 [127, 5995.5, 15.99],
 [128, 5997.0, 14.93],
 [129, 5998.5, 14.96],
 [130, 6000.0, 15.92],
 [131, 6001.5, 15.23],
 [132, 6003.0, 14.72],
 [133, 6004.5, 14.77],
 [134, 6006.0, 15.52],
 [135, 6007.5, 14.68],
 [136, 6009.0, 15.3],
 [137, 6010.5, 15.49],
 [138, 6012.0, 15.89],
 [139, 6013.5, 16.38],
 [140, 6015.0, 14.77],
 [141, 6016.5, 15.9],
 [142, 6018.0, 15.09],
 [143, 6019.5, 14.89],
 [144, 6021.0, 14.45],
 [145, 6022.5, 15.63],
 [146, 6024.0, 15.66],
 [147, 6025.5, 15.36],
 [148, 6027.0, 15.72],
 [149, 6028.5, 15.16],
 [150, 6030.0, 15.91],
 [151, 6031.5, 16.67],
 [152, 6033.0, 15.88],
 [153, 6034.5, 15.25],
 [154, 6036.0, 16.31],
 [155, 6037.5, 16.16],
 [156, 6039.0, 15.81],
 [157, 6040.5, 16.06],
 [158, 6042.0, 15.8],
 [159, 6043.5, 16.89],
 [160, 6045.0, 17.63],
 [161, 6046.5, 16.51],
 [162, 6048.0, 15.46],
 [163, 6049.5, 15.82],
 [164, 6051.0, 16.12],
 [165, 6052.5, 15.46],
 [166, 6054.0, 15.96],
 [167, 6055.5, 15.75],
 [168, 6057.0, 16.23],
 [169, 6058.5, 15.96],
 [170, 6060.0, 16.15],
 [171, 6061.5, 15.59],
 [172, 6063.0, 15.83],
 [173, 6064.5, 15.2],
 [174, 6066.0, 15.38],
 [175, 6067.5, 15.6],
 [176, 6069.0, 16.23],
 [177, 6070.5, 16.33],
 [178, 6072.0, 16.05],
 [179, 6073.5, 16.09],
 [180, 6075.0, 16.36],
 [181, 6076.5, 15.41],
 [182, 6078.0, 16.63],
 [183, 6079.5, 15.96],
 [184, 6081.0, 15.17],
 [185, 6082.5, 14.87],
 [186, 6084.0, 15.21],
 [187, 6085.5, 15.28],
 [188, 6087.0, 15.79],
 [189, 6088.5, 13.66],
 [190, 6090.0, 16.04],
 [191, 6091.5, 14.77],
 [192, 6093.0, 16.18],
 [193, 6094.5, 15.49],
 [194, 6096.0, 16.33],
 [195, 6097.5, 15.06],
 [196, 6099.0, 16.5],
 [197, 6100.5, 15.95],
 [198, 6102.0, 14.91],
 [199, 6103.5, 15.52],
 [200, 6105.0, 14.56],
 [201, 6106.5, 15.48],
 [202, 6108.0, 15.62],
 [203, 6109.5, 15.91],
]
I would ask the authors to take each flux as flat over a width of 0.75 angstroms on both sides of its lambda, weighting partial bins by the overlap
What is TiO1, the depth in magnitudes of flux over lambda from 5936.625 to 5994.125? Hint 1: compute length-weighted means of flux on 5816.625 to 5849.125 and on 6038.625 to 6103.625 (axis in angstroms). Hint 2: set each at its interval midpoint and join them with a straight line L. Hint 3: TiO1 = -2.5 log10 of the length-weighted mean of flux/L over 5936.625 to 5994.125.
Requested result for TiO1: 0.029 mag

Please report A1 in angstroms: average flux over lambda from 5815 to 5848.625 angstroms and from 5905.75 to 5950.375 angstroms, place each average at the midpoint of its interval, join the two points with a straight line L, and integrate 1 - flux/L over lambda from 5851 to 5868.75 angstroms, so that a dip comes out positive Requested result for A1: 0.66 angstroms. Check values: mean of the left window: 16.4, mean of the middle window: 15.5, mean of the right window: 15.5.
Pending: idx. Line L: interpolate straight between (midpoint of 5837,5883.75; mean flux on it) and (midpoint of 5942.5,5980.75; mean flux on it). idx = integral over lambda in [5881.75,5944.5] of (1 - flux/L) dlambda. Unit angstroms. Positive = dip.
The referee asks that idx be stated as 2.02 angstroms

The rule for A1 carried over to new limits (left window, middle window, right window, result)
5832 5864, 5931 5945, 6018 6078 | 0.3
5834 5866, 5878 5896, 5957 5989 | 1.3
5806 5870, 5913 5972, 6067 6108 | 1.5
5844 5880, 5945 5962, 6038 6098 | 0.4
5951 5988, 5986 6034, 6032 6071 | 0.9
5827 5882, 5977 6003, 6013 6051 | 0.4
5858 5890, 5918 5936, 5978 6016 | 0.3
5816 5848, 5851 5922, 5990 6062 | 3.8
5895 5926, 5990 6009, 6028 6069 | 0.4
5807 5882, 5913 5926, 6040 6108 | 0.6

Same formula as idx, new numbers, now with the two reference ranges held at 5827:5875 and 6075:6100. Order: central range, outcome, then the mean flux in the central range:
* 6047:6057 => -0.12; 15.8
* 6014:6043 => 0.12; 15.6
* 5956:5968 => 0.08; 15.7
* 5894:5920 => 1.23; 15.2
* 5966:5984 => 0.09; 15.7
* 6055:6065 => -0.14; 15.8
